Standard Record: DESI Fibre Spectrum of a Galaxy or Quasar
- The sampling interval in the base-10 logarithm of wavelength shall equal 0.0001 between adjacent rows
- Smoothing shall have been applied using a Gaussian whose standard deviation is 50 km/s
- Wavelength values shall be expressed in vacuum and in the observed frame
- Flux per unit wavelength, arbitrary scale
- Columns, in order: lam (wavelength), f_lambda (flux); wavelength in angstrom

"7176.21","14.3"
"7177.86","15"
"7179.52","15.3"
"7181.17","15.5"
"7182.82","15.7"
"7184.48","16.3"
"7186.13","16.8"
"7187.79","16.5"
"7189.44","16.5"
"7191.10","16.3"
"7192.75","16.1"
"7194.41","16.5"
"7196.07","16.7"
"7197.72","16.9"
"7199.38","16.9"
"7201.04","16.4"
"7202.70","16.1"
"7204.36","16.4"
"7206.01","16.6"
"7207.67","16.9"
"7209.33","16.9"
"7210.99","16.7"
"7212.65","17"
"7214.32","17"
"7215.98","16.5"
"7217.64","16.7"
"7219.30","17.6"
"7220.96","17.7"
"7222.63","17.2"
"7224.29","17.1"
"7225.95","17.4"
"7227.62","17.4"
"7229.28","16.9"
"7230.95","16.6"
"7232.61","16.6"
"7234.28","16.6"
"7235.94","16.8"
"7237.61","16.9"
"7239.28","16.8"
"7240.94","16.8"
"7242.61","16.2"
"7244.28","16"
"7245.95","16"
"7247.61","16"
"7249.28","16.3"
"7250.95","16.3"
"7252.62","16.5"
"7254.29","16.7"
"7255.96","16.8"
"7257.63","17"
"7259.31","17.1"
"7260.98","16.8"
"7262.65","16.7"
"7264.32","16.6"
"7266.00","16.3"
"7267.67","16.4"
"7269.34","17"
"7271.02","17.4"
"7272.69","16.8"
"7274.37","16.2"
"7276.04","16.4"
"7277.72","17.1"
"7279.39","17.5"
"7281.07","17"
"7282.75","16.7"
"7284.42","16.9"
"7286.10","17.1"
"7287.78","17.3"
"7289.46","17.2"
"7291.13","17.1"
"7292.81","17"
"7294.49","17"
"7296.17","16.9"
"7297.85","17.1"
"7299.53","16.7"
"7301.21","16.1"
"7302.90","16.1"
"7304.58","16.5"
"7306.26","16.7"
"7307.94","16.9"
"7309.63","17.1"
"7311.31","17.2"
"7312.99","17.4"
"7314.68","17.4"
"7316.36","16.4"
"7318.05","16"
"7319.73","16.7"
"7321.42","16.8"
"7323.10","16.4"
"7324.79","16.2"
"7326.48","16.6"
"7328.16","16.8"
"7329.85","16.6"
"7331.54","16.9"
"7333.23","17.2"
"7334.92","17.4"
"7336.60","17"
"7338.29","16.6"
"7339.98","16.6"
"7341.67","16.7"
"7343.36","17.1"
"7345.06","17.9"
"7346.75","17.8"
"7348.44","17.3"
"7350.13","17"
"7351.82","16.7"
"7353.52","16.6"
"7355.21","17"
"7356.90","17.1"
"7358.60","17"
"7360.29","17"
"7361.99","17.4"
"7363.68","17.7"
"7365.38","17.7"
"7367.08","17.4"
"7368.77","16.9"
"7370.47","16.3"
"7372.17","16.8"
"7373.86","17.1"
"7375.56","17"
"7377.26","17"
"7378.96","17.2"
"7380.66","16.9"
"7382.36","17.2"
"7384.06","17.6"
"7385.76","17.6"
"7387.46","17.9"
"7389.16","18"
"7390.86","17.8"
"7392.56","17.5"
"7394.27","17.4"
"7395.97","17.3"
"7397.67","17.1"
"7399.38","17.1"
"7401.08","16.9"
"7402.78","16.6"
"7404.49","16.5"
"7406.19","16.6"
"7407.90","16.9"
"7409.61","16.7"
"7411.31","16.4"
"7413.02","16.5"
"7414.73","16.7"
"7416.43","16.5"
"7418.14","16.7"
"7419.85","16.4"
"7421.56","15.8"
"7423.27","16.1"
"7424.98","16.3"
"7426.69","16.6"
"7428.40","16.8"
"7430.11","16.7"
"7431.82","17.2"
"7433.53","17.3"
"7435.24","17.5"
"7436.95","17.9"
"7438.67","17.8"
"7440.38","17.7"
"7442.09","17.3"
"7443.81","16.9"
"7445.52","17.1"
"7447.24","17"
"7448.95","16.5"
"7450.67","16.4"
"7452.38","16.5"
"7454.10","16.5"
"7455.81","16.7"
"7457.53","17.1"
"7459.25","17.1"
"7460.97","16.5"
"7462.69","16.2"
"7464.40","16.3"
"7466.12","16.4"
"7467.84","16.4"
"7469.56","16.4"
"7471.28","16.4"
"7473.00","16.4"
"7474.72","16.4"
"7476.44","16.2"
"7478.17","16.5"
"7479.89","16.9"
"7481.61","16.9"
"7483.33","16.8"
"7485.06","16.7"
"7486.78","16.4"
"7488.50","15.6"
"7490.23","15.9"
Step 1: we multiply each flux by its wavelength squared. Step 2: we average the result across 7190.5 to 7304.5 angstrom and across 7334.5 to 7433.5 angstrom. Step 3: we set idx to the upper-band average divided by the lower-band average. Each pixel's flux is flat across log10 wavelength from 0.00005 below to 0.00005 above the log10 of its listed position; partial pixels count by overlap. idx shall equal 1.05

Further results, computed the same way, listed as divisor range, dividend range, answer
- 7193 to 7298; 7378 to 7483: 1.06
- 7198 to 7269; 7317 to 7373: 1.04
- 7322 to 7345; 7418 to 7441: 1.03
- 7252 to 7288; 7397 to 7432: 1.03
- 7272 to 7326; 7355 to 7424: 1.04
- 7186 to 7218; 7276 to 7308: 1.04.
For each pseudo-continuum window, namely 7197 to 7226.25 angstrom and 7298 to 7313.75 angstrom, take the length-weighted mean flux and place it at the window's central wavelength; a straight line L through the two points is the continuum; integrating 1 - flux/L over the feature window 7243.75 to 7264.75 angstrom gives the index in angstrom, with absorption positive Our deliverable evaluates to 0.4 angstrom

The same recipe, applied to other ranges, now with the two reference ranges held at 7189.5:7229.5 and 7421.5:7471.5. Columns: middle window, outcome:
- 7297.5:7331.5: 0.3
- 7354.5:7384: -0.5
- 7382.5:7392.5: -0.5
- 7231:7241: 0.1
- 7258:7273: 0.0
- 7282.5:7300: -0.2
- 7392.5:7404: -0.2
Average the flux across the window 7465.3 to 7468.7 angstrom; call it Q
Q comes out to 16.4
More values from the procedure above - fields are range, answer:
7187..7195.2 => 16.4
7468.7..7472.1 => 16.4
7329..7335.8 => 17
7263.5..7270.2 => 16.6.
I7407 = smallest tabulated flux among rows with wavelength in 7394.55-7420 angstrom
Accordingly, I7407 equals 16.4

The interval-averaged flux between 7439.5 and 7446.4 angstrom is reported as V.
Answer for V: 17.2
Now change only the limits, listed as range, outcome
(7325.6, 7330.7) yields 16.7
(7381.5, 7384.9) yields 17.4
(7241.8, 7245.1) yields 16.1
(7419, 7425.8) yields 16.1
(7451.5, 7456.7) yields 16.6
